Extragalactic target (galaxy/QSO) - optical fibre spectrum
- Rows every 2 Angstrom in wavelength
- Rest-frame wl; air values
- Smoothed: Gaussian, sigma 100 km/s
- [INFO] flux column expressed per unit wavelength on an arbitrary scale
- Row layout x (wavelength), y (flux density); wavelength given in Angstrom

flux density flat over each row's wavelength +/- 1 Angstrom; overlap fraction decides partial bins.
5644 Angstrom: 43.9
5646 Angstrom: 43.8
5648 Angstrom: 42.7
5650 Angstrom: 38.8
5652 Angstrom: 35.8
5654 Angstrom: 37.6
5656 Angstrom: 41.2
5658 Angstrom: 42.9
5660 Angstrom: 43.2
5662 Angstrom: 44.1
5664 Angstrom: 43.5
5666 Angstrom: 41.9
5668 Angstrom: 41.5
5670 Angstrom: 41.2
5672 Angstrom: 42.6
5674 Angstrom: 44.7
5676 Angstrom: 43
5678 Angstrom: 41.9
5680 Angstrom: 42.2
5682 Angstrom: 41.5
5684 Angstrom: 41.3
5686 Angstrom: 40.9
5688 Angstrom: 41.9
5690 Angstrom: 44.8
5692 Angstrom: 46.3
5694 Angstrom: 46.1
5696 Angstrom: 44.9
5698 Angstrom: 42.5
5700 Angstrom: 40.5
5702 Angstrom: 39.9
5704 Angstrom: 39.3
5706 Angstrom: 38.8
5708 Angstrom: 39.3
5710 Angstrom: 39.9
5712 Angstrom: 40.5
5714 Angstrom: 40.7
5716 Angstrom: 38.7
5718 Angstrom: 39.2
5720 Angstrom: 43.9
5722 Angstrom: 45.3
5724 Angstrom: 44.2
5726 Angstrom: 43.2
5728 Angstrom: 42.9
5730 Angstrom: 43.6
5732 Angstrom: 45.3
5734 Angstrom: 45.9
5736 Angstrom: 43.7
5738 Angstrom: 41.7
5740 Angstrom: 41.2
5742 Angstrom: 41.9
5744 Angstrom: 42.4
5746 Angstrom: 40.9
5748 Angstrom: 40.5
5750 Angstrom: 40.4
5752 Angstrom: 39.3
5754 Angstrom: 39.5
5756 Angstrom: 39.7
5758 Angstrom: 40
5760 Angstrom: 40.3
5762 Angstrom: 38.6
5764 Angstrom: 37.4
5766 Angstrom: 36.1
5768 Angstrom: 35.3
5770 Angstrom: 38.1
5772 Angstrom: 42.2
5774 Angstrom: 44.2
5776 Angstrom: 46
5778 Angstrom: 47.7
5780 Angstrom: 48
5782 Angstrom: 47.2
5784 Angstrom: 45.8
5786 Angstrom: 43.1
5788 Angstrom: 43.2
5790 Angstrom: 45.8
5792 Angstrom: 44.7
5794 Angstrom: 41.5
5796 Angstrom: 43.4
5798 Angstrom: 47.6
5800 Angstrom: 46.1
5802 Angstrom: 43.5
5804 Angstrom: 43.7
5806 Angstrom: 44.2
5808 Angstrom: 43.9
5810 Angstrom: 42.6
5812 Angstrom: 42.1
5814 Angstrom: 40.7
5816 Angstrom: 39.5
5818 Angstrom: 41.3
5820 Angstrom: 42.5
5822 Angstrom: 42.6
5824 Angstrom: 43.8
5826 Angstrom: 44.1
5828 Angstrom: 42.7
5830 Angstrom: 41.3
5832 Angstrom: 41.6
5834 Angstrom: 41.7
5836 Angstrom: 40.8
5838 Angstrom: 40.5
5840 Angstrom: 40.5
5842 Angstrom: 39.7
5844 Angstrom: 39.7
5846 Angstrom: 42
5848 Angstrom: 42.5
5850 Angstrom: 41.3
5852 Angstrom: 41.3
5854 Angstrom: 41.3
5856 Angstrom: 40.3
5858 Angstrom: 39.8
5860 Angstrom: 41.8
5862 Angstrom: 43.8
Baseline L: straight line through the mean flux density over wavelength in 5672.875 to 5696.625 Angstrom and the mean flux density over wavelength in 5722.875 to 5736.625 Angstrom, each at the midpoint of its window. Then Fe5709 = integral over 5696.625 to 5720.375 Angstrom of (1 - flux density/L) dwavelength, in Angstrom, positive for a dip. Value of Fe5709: 1.89 Angstrom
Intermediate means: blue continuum 43.3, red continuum 44.1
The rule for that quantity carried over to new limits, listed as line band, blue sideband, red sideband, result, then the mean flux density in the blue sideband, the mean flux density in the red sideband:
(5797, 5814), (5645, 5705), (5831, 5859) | -1.2 Angstrom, 42.1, 40.9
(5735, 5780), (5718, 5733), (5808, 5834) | 2.3 Angstrom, 43.7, 42.1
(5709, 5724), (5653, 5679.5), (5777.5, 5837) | 0.5 Angstrom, 42.3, 43.5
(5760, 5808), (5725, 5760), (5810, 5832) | -1.4 Angstrom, 41.8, 42.1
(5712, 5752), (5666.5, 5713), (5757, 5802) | 0.1 Angstrom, 42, 42.8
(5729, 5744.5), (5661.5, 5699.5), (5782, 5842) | -0.1 Angstrom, 42.9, 42.9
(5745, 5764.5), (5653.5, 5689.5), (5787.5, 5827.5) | 1.4 Angstrom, 42.2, 43.3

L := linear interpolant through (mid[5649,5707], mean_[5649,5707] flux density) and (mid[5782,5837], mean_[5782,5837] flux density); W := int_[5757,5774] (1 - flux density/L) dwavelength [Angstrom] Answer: 1.6 Angstrom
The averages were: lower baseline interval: 41.9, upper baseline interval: 43.2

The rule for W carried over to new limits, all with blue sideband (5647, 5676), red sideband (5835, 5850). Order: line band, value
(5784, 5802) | -1.5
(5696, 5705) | 0.1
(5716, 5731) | -0.6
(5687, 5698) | -0.8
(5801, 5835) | -1.3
